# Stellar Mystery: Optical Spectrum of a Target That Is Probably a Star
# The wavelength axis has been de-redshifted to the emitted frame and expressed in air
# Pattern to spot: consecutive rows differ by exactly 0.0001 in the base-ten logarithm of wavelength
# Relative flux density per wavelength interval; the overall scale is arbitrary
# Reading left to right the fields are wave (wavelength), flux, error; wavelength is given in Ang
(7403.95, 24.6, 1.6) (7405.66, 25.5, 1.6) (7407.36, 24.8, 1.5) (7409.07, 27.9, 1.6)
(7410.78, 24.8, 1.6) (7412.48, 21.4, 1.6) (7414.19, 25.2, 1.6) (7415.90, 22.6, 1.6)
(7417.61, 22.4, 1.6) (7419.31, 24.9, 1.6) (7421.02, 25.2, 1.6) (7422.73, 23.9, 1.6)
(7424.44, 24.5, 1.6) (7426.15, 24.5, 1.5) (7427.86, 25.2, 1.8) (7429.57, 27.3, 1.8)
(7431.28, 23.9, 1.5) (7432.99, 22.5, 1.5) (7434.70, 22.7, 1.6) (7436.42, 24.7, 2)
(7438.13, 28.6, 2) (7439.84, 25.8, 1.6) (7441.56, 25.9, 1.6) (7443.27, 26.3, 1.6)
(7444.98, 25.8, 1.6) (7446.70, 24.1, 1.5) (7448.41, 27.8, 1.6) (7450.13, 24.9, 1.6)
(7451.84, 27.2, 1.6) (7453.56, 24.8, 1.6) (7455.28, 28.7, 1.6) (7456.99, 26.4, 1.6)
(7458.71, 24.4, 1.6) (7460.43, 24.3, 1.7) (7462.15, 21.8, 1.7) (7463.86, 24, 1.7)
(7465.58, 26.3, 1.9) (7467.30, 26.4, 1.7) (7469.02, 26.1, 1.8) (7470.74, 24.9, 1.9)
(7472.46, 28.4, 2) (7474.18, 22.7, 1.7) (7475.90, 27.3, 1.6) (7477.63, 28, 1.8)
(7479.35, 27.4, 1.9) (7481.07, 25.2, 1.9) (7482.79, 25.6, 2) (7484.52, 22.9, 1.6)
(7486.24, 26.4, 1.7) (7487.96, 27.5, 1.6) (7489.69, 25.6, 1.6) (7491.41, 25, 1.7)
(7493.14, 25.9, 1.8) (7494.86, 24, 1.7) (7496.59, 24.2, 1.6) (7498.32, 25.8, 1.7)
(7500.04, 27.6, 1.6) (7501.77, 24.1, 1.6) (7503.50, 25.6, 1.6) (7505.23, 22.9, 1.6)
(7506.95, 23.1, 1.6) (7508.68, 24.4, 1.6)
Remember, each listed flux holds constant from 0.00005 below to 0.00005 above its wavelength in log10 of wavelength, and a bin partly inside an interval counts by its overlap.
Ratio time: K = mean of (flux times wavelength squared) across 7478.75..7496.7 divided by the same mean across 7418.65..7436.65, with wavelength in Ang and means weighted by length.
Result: 1.06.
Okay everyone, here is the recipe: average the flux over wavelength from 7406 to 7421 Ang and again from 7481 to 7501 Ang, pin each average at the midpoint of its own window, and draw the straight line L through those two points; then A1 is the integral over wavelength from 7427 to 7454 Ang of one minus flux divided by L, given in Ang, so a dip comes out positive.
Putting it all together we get -0.8 Ang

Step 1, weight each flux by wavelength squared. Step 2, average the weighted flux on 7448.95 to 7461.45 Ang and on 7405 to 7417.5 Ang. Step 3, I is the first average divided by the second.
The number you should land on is 1.07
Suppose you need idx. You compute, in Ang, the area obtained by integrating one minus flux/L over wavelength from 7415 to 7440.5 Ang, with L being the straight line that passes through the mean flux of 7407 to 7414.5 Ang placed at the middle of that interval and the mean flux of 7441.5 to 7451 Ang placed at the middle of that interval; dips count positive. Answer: 0.71 Ang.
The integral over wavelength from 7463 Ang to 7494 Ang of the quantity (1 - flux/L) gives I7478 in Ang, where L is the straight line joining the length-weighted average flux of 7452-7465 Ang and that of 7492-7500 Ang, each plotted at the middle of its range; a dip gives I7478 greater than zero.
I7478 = -0.9 Ang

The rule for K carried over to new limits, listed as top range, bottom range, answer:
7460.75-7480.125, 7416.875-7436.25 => 1.07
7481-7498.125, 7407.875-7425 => 1.06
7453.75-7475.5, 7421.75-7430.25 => 1.03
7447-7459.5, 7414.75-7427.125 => 1.10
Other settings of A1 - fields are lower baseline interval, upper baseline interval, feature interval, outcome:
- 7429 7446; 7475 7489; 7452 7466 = 0.3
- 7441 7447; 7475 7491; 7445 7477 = 0.3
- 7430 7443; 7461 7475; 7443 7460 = -0.6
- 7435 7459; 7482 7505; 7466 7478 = -0.2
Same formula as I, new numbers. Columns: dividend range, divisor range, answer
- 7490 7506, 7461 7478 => 0.99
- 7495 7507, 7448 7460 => 0.96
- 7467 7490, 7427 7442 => 1.05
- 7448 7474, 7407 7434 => 1.06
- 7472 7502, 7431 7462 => 1.02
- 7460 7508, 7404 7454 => 1.03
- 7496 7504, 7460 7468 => 1.05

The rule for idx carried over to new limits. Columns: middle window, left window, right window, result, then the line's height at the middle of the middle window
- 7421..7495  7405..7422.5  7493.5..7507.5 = -2.7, 24.6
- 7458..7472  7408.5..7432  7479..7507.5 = 0.0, 24.9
